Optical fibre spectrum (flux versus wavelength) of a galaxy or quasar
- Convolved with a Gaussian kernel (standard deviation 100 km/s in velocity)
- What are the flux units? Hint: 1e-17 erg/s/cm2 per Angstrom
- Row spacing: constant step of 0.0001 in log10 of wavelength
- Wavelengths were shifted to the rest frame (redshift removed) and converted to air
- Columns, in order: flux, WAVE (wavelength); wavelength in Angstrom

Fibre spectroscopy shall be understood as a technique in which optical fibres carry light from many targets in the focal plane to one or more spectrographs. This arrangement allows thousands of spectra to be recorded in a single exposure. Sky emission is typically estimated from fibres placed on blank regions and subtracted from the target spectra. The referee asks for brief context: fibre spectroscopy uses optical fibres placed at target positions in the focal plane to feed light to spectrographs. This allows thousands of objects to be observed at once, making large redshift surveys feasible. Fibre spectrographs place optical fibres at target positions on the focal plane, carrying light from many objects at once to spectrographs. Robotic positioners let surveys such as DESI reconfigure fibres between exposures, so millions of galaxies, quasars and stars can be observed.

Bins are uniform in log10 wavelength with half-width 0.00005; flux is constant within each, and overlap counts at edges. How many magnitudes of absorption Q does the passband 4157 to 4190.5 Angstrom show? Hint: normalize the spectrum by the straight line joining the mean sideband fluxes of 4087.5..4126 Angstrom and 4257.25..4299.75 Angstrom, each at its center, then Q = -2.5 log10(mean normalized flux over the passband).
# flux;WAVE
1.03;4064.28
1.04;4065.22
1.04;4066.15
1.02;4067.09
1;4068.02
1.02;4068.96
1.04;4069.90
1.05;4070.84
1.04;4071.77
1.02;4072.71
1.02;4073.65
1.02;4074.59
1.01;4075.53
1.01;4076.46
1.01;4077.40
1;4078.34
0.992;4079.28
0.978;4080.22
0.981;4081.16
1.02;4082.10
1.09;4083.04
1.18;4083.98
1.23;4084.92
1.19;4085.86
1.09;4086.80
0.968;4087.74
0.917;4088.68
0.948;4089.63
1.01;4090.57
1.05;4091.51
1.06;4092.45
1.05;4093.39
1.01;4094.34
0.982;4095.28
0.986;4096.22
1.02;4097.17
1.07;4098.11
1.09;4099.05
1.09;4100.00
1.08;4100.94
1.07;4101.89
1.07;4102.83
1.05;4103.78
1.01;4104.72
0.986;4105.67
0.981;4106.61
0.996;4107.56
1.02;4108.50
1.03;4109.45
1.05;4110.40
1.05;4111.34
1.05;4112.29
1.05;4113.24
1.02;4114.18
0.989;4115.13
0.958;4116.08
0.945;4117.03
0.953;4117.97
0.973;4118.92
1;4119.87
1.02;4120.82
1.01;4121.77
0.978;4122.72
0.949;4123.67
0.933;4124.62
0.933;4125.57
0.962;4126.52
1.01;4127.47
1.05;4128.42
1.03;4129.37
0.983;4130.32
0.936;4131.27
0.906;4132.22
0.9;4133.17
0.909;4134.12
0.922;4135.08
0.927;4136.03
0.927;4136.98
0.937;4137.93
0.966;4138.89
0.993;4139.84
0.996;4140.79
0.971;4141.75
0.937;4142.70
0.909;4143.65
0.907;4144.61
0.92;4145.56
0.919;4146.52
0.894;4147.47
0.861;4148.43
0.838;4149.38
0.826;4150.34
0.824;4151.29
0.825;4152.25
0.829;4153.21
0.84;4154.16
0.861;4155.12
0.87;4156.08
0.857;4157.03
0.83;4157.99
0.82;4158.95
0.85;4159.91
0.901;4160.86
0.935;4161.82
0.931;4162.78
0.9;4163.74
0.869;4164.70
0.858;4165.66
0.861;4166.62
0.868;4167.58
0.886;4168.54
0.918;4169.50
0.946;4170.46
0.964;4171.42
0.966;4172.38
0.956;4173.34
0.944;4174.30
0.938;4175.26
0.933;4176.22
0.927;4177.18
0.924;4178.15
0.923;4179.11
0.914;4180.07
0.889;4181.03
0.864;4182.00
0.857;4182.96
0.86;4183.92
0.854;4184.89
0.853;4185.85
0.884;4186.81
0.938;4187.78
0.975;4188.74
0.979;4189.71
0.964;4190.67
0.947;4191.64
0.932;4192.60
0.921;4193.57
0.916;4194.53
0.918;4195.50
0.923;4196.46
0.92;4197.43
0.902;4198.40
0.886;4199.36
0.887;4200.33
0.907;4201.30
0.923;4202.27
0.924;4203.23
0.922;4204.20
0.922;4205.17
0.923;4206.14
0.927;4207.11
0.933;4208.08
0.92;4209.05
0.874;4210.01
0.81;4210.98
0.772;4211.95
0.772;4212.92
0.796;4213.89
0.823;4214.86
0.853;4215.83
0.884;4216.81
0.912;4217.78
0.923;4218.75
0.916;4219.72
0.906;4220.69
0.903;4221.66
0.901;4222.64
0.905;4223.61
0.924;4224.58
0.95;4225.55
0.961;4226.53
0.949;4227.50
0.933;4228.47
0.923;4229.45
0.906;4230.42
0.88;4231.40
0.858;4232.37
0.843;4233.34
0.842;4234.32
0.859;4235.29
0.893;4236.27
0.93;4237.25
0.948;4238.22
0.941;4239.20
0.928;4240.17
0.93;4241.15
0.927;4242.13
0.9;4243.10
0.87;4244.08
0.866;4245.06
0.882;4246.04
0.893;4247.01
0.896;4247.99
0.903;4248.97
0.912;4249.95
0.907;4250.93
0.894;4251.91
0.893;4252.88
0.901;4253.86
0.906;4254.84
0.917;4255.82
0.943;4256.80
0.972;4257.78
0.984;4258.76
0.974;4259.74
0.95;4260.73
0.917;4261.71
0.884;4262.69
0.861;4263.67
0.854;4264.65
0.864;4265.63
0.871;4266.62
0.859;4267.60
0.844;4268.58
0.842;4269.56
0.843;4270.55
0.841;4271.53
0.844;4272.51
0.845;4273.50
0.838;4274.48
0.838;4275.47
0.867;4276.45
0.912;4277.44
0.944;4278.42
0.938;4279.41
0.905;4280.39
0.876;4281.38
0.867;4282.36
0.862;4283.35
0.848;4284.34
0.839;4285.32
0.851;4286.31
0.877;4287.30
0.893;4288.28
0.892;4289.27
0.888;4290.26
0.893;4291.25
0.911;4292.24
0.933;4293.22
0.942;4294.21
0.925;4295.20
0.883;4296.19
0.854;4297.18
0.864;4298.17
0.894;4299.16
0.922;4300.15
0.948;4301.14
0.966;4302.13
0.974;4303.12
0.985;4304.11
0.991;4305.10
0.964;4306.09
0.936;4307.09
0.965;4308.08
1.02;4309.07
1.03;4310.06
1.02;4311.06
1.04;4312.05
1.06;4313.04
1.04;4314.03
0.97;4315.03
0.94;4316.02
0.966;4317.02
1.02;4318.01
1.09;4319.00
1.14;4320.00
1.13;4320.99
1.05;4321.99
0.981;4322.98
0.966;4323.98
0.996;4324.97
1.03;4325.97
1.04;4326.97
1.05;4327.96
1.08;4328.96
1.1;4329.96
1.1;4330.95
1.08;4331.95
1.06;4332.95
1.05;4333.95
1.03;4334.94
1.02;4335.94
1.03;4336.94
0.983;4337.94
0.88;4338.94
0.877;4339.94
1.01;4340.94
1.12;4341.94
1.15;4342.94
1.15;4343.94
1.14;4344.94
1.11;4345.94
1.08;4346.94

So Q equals 0.068 mag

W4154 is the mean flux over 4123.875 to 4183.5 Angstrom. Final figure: 0.911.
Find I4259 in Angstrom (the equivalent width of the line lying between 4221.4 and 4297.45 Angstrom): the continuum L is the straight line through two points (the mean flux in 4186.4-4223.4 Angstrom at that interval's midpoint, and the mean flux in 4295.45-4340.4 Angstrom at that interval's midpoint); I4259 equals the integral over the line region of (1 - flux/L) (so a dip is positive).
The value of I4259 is 4.22 Angstrom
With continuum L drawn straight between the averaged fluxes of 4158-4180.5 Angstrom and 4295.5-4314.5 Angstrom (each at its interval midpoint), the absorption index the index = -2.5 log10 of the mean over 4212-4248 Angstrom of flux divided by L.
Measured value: 0.05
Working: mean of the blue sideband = 0.908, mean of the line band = 0.894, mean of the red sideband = 0.966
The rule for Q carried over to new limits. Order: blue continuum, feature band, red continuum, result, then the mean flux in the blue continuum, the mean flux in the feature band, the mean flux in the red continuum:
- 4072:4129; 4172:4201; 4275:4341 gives 0.09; 1.02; 0.916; 0.966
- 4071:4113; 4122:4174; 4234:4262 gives 0.09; 1.04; 0.913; 0.913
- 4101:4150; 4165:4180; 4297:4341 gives 0.07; 0.973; 0.92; 1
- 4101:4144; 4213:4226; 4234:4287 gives 0.04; 0.984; 0.888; 0.891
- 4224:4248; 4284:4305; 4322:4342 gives 0.08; 0.906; 0.906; 1.02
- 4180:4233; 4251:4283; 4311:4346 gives 0.09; 0.9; 0.89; 1.04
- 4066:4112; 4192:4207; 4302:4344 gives 0.13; 1.03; 0.916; 1.02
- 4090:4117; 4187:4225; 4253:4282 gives 0.05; 1.03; 0.902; 0.891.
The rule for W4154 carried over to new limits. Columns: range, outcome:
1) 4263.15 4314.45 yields 0.909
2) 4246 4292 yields 0.888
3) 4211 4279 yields 0.891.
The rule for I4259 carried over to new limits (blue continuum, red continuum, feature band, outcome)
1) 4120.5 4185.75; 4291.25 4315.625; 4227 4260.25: 1.1 Angstrom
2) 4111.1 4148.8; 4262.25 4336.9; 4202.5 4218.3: 1.3 Angstrom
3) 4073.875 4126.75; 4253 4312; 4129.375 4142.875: 0.7 Angstrom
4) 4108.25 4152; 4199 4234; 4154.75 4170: 0.9 Angstrom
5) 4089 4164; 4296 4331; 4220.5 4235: 1.1 Angstrom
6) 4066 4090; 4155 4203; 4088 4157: 0.7 Angstrom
